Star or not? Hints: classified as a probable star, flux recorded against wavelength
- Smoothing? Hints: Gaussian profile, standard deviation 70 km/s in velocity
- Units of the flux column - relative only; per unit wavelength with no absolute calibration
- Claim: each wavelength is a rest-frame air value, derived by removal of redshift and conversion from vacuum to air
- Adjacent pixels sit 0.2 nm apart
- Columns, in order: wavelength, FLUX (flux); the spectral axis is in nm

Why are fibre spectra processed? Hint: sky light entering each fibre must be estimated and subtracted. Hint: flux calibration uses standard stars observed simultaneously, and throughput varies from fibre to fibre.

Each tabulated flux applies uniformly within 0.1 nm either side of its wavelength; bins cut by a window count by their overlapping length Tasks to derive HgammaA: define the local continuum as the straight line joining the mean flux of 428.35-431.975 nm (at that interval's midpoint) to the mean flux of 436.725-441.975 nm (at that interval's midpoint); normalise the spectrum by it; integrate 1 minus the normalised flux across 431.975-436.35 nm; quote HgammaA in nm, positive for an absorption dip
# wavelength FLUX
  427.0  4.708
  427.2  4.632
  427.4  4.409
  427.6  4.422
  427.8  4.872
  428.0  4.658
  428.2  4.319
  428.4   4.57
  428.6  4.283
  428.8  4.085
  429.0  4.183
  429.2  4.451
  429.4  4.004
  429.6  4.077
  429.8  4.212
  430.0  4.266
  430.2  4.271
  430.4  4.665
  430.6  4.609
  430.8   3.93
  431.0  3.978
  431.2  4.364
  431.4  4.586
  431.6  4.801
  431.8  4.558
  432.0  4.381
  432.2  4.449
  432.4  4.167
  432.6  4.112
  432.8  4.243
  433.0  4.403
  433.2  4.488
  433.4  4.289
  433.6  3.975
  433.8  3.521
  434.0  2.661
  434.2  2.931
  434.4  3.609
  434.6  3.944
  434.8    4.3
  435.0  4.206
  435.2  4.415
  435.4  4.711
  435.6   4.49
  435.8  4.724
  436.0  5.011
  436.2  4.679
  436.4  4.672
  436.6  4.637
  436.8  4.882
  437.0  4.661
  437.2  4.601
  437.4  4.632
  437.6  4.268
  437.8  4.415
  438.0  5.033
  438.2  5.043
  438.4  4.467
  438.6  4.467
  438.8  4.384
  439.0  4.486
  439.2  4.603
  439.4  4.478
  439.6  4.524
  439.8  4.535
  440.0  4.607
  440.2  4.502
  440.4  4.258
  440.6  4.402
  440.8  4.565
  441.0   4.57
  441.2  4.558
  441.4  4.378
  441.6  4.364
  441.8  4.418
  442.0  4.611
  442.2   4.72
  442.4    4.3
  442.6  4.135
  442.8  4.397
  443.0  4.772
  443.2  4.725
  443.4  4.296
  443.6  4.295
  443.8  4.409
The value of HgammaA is 0.247 nm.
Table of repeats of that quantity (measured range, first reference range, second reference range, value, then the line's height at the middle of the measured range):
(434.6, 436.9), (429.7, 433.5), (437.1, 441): -0.06 nm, 4.46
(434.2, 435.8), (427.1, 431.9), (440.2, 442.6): 0.08 nm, 4.42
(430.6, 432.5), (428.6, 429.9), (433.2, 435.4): -0.16 nm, 4.03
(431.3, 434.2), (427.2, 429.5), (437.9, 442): 0.20 nm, 4.45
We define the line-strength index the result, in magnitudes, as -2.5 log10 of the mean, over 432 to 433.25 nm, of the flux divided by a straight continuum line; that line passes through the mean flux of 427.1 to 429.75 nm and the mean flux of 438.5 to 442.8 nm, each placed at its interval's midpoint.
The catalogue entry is 0.03 mag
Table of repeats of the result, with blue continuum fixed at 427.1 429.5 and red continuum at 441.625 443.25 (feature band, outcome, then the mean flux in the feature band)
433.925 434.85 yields 0.27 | 3.47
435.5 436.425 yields -0.06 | 4.72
